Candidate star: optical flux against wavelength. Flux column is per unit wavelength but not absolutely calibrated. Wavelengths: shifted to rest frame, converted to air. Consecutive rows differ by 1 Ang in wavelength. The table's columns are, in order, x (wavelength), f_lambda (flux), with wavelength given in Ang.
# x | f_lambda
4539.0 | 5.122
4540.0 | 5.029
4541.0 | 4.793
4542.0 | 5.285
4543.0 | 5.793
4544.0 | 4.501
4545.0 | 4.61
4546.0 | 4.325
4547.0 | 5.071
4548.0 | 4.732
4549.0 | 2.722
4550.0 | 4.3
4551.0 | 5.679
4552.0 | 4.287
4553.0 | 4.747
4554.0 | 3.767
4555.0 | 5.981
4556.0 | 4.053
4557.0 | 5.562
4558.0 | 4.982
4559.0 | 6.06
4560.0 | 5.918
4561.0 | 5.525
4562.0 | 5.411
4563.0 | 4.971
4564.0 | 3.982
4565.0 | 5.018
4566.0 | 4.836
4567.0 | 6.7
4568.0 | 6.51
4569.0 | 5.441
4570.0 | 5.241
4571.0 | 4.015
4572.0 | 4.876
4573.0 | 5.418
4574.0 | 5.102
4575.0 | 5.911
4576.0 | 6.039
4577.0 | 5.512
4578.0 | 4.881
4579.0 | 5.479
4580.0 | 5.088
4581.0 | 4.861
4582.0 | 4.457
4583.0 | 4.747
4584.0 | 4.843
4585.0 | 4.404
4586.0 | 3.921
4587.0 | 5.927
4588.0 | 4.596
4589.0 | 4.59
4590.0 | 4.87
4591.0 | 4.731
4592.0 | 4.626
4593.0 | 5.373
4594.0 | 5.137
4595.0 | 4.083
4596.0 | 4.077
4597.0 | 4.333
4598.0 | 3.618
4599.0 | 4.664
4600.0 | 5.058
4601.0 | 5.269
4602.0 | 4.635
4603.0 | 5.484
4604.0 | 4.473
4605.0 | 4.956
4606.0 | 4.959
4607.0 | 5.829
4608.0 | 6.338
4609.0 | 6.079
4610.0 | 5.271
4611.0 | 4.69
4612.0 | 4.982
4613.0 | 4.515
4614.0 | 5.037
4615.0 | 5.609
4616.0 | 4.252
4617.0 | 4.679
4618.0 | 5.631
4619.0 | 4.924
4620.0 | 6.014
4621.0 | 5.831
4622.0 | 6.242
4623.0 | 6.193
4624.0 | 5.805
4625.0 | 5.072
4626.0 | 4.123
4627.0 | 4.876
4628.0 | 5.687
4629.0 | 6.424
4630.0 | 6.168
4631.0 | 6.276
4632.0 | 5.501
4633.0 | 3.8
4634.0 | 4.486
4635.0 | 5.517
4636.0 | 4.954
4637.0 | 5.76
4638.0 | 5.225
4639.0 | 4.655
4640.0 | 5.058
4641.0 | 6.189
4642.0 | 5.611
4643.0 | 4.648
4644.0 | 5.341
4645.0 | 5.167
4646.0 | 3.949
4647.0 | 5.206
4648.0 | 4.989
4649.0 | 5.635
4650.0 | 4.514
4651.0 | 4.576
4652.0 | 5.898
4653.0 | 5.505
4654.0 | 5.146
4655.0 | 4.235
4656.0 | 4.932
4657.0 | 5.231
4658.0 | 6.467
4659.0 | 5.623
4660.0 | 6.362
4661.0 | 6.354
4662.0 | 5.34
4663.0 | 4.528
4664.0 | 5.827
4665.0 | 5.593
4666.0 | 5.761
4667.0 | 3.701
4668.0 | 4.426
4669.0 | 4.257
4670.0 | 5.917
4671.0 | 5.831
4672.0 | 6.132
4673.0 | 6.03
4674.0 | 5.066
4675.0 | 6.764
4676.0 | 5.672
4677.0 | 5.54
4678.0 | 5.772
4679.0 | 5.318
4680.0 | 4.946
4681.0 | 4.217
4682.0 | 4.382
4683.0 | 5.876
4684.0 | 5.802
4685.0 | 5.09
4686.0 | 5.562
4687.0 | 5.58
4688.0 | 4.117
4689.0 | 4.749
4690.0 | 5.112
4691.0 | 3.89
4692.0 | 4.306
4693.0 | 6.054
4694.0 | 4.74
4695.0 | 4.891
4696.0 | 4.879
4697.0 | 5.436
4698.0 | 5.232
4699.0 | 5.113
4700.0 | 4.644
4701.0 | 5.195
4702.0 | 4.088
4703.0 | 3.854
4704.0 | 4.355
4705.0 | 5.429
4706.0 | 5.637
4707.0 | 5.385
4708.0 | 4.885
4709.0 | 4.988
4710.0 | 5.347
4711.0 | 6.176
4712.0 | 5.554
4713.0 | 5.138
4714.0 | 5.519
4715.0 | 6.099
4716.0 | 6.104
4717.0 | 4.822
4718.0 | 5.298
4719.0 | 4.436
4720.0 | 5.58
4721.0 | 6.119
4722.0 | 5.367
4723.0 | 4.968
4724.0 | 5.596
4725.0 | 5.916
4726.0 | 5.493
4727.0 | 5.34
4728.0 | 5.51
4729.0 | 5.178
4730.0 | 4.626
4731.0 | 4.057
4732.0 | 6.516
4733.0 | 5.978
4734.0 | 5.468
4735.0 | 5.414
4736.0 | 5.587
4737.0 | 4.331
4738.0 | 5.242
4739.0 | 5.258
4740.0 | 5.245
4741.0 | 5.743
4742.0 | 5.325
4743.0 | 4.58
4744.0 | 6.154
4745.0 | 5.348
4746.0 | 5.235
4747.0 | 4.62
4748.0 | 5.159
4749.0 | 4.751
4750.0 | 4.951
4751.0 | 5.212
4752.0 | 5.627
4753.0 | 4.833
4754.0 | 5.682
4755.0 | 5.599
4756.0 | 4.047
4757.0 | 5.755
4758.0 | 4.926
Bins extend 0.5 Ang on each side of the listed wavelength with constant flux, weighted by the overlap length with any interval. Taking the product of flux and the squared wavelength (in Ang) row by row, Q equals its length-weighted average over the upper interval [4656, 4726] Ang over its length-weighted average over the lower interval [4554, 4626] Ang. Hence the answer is 1.08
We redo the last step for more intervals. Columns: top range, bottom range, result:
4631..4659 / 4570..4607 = 1.08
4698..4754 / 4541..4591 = 1.12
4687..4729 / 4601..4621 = 1.04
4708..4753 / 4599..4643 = 1.06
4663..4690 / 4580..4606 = 1.16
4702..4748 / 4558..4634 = 1.09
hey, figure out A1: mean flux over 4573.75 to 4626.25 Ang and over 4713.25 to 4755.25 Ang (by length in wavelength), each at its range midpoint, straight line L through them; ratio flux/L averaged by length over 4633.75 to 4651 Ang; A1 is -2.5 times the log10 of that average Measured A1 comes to 0.008 mag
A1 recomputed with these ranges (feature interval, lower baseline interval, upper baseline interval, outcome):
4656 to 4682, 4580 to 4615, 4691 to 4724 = -0.077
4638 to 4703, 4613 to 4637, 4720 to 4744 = 0.034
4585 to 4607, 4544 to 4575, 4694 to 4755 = 0.068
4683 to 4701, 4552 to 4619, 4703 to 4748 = 0.045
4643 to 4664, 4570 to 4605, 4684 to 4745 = -0.043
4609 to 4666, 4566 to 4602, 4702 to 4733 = -0.040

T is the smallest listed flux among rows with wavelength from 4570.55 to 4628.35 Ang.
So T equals 3.618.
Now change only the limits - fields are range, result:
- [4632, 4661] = 3.8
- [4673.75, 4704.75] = 3.854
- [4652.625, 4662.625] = 4.235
